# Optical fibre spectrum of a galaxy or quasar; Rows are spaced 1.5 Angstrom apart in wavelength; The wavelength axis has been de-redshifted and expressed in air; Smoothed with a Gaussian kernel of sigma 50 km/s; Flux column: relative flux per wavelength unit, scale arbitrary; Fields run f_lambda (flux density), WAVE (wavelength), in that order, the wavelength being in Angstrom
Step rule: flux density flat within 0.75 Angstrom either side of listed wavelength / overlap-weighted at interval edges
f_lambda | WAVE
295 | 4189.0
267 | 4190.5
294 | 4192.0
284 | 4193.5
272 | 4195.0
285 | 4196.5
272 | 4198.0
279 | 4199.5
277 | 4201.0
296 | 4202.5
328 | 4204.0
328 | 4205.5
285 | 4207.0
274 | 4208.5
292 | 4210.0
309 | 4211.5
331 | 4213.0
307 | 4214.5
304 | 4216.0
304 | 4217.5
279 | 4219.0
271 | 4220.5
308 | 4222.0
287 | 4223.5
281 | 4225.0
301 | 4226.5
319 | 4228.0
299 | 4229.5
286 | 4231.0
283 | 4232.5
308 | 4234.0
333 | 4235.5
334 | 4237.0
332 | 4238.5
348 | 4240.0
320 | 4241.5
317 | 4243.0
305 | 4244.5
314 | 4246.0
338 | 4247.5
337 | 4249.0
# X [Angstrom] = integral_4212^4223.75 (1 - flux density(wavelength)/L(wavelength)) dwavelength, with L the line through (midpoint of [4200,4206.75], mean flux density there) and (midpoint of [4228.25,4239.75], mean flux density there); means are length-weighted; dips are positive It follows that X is 0.33 Angstrom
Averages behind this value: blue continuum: 305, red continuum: 313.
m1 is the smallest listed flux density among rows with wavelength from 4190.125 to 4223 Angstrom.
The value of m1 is 267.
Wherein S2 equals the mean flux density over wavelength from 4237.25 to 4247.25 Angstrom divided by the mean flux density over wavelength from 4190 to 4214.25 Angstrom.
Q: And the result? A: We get 1.11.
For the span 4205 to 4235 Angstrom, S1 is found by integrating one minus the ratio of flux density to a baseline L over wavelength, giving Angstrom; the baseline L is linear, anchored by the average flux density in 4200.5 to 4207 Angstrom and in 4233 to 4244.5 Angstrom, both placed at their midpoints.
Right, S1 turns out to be 1.60 Angstrom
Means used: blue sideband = 306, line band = 298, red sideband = 325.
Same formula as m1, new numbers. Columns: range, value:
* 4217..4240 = 271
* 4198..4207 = 272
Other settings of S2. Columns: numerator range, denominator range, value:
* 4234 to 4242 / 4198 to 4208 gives 1.12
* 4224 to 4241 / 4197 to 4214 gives 1.05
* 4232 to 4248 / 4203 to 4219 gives 1.05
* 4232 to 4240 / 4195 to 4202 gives 1.16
